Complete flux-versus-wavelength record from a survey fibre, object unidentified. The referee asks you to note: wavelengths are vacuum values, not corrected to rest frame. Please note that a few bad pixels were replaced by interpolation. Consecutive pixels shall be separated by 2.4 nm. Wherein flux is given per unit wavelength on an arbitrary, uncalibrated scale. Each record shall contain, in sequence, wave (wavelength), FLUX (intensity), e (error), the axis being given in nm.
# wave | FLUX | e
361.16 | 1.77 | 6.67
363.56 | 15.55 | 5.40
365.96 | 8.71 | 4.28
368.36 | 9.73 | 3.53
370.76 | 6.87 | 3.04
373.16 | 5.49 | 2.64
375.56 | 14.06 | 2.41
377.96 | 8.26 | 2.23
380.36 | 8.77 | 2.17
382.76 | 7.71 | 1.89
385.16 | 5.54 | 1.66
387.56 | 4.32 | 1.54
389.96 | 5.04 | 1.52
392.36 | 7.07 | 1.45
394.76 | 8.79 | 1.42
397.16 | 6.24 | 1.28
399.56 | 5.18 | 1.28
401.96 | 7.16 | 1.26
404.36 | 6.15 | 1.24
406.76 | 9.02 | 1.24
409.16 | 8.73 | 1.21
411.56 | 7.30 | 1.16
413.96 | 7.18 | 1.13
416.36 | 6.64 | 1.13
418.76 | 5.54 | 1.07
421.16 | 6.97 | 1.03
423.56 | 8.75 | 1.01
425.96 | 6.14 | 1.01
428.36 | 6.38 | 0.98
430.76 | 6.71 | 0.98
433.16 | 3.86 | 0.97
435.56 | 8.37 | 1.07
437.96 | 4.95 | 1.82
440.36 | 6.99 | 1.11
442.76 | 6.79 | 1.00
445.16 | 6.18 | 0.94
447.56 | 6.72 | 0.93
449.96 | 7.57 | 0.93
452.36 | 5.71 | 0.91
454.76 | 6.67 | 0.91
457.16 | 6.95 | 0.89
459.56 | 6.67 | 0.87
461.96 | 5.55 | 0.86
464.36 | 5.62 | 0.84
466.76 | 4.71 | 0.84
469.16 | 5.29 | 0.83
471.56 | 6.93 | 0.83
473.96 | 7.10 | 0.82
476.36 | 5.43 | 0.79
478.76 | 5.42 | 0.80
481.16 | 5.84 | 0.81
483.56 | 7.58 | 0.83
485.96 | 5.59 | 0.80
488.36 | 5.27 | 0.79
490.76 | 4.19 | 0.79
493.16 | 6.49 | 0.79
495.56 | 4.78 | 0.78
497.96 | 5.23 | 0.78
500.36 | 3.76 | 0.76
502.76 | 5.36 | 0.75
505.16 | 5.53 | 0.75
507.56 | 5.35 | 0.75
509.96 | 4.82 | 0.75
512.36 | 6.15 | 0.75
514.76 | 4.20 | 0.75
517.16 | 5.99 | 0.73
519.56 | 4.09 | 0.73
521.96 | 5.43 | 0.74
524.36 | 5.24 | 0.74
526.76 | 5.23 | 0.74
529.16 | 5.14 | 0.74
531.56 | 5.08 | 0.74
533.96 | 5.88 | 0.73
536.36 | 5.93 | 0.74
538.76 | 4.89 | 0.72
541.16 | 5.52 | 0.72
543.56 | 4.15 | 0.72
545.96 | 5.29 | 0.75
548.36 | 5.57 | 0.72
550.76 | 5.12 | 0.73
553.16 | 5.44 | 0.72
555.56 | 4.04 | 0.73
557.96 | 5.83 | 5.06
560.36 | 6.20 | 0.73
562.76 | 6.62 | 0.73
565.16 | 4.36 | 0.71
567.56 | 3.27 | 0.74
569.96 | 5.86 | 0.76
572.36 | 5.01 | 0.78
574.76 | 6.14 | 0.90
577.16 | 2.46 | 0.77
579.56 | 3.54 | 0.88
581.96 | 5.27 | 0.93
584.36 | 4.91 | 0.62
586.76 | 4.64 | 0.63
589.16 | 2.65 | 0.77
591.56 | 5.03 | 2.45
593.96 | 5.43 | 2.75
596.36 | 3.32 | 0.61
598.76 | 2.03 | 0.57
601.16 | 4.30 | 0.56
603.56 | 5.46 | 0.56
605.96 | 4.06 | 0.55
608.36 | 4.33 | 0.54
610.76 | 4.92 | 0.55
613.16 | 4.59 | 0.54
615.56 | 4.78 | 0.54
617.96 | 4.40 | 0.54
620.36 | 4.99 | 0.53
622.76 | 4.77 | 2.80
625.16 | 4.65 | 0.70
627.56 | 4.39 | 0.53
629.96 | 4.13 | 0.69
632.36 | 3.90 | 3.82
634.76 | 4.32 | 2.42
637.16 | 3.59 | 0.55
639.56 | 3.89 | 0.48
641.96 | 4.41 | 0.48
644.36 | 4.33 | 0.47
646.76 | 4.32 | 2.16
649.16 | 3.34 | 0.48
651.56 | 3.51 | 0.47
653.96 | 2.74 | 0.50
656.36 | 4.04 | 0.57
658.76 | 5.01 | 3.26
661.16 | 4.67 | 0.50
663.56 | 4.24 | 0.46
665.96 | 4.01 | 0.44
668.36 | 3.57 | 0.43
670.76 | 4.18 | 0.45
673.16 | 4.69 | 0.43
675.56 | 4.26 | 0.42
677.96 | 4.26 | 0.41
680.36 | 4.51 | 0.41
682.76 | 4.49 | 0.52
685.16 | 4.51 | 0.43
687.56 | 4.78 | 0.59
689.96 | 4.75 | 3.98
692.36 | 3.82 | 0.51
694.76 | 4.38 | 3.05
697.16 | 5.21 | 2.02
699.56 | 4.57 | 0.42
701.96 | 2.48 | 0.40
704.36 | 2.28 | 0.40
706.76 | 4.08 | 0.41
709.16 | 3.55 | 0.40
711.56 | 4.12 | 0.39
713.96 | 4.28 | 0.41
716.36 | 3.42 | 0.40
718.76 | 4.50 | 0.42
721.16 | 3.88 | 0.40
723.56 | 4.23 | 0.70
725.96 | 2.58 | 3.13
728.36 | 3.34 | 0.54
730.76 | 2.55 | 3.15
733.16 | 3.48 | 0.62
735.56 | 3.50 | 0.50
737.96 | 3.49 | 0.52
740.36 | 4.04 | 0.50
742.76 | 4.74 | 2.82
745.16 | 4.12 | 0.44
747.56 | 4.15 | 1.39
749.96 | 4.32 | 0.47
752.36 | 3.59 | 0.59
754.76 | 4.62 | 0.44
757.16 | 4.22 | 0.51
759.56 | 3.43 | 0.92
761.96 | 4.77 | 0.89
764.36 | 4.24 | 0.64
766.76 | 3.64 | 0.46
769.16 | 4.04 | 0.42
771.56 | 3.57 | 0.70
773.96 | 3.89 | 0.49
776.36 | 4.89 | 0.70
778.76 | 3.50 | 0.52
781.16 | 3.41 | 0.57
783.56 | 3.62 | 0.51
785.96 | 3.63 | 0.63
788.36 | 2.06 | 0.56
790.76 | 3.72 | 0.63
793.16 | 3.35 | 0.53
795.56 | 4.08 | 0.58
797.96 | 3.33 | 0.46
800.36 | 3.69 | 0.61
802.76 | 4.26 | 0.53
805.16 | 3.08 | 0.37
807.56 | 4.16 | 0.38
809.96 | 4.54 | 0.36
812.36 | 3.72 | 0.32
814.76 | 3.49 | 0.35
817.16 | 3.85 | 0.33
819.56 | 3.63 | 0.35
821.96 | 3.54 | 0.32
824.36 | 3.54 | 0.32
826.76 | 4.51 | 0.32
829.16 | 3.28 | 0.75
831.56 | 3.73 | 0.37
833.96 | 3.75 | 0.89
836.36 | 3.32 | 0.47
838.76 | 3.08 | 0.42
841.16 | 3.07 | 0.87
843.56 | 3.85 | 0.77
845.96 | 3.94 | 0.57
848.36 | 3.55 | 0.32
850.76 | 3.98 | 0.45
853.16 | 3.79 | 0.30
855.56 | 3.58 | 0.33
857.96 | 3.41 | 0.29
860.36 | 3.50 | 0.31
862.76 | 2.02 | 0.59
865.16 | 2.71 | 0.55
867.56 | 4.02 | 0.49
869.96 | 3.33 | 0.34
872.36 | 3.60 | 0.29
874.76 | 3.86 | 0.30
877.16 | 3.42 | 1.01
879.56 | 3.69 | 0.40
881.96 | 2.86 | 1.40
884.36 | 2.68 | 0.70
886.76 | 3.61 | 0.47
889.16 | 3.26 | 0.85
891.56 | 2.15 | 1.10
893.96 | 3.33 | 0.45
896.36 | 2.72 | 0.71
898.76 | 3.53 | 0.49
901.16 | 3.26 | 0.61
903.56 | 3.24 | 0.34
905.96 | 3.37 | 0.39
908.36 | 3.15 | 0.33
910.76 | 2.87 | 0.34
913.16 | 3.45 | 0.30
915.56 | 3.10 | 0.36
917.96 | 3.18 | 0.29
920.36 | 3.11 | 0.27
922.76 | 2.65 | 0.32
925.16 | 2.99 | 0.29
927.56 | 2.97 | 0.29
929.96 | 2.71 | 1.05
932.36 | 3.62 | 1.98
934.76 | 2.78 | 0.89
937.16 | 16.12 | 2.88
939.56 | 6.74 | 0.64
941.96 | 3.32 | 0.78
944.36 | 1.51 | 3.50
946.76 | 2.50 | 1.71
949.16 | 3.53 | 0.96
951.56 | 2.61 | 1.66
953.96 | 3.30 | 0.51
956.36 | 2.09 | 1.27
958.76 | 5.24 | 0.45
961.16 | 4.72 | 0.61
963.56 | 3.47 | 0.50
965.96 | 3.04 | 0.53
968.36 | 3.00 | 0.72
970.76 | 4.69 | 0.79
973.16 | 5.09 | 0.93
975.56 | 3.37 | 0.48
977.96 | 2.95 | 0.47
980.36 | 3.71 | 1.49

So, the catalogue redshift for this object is 1.52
